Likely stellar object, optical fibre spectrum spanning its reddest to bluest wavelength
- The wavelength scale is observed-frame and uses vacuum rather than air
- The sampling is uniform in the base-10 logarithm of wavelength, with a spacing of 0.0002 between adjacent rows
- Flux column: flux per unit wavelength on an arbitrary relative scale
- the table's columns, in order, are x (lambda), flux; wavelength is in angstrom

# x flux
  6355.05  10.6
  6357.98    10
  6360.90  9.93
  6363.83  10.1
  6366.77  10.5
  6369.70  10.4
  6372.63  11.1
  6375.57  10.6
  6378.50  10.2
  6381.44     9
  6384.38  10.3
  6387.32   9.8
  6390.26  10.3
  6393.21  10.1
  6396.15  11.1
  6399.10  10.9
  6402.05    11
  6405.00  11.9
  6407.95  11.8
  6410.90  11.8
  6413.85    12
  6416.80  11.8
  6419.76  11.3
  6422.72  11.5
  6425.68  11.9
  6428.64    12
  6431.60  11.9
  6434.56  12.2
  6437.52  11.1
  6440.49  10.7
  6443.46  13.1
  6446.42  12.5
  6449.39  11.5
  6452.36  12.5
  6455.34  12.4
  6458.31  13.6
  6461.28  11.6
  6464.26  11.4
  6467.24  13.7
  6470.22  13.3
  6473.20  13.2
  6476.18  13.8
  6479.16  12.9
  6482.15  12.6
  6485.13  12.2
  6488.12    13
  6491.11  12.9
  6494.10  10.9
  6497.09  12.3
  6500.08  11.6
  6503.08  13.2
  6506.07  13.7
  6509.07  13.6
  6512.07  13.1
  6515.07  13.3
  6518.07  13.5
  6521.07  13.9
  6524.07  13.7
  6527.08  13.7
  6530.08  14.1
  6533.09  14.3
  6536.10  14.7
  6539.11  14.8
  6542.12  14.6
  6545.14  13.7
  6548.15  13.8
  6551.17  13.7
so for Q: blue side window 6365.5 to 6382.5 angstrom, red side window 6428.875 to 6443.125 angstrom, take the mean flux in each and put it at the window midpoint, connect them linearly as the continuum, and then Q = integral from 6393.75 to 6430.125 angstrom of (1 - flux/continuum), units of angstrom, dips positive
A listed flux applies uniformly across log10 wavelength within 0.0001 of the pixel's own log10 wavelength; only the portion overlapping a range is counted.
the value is -1.3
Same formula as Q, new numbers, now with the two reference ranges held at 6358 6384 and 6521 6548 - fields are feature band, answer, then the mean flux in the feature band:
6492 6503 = 1.2 angstrom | 11.9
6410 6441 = -0.4 angstrom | 11.7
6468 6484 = -0.5 angstrom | 13.2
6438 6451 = 0.1 angstrom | 11.9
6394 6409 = -0.4 angstrom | 11.3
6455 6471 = -0.3 angstrom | 12.7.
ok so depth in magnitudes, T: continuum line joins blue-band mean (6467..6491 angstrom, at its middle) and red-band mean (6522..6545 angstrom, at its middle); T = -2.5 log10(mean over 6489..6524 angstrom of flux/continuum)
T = 0.06 mag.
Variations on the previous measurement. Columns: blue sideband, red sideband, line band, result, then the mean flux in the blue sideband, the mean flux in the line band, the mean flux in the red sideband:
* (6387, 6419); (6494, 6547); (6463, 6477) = -0.04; 11.2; 13.1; 13.6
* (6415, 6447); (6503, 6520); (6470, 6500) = 0.02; 11.8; 12.6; 13.4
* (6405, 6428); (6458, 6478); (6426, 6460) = 0.02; 11.7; 12.1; 12.9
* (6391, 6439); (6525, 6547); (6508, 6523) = 0.02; 11.5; 13.5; 14.2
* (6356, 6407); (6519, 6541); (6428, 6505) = 0.01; 10.4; 12.4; 14.2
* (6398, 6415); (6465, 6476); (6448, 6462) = 0.05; 11.6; 12.4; 13.3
